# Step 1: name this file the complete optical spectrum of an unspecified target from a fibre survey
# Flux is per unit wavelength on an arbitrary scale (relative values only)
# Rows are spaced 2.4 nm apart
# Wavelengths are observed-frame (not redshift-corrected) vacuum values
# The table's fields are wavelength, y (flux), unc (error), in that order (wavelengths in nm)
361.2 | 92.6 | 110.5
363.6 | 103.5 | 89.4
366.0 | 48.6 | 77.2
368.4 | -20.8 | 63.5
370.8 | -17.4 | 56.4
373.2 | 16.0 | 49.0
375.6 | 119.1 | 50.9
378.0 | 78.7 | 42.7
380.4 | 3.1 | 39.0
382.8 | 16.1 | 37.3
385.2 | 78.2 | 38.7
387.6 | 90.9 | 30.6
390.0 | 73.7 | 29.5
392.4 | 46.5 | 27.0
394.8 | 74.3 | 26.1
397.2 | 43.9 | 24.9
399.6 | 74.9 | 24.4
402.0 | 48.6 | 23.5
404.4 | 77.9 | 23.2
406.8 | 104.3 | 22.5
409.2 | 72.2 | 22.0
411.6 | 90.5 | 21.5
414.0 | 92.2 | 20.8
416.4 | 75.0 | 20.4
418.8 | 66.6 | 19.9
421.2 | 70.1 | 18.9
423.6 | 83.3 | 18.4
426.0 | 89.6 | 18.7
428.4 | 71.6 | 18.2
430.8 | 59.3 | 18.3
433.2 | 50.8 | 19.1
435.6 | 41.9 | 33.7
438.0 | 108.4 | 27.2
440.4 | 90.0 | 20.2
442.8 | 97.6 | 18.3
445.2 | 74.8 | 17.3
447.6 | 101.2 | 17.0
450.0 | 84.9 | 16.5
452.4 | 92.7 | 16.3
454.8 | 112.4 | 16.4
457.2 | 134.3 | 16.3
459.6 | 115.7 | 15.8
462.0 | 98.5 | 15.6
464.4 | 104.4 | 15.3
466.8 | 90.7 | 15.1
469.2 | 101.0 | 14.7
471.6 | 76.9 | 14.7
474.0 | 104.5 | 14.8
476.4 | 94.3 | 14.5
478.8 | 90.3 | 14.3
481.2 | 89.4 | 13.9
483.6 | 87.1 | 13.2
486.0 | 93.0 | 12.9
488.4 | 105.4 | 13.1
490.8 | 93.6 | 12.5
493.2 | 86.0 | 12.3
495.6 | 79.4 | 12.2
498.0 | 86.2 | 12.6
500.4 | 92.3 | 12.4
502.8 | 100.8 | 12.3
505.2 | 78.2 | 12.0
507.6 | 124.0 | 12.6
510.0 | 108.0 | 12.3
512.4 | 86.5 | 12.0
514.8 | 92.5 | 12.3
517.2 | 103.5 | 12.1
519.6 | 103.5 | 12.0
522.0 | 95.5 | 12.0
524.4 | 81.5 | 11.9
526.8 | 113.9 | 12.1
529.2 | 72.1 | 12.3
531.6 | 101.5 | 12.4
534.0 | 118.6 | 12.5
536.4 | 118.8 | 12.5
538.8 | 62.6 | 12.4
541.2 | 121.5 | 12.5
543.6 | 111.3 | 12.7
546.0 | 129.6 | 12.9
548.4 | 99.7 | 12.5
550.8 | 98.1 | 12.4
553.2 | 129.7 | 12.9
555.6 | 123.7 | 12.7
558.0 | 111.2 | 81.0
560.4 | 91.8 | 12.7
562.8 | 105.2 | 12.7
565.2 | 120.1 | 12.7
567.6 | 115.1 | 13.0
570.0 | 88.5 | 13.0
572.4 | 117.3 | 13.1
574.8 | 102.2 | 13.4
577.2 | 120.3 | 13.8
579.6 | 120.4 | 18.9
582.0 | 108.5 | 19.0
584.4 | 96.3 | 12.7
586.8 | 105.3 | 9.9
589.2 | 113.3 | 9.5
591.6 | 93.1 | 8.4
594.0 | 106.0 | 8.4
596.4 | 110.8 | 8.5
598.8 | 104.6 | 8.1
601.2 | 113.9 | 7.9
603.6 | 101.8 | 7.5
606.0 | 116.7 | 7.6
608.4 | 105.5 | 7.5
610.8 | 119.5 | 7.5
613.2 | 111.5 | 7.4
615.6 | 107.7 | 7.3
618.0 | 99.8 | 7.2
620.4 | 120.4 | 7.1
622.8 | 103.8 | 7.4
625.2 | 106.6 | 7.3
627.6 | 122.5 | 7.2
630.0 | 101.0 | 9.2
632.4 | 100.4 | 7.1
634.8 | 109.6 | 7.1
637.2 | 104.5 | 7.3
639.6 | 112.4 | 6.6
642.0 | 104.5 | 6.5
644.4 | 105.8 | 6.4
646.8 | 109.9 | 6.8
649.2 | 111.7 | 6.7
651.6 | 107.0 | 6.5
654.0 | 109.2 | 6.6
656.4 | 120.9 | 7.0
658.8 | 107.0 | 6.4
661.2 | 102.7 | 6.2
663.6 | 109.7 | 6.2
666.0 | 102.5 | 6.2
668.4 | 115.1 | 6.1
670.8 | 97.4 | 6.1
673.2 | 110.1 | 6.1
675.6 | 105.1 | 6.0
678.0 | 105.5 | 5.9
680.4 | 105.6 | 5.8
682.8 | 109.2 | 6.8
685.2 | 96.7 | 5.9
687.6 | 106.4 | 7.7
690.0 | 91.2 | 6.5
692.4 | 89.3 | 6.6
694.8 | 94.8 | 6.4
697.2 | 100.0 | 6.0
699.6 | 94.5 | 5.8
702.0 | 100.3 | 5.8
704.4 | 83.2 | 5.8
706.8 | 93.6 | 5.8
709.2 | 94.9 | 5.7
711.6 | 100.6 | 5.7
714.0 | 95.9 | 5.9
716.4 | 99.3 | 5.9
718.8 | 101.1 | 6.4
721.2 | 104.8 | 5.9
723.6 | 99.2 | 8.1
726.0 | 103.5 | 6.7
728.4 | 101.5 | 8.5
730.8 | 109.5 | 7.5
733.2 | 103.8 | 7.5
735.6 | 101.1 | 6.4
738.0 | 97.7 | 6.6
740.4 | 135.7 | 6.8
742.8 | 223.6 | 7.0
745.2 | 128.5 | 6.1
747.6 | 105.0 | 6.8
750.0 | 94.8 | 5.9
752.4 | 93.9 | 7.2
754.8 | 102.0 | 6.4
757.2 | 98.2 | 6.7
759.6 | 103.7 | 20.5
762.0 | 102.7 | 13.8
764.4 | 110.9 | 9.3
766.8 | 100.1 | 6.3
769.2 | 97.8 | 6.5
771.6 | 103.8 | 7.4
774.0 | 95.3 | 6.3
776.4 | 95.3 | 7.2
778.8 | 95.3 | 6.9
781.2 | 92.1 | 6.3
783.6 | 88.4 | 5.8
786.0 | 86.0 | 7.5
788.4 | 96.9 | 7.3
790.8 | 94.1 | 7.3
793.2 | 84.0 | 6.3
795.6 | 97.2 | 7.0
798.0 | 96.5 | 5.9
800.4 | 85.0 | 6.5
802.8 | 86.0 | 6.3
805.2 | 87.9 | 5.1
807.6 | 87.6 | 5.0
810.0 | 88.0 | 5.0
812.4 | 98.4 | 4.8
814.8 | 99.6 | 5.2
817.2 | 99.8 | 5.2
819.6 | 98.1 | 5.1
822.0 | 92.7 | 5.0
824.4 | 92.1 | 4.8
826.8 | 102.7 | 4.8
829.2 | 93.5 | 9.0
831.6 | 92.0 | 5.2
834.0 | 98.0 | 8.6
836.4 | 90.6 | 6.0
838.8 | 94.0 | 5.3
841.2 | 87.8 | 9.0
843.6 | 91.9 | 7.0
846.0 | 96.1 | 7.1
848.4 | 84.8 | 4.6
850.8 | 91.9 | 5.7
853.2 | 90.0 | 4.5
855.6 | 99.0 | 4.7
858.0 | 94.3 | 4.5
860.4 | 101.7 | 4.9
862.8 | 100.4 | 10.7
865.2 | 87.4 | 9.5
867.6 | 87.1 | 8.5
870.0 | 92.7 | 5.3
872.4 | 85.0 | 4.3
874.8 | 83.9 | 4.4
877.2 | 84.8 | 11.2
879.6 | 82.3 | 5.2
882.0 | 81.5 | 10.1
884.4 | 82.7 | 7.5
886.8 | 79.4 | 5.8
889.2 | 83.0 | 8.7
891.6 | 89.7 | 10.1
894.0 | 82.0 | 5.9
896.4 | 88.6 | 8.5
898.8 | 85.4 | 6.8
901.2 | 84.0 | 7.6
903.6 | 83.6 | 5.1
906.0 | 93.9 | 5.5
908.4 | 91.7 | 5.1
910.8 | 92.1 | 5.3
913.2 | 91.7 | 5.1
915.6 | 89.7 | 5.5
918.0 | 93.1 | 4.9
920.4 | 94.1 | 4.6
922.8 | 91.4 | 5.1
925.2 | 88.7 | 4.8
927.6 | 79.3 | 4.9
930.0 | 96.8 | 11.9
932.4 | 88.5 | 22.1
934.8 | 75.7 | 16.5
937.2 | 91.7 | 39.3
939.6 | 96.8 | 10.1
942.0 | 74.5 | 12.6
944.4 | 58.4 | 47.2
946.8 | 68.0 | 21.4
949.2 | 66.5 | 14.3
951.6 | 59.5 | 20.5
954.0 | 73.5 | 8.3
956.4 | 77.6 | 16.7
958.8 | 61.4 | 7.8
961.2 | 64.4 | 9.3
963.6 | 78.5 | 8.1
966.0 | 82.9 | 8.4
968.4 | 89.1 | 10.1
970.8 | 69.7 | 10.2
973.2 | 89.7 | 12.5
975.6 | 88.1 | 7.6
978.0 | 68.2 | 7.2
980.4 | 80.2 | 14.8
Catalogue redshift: 0.130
